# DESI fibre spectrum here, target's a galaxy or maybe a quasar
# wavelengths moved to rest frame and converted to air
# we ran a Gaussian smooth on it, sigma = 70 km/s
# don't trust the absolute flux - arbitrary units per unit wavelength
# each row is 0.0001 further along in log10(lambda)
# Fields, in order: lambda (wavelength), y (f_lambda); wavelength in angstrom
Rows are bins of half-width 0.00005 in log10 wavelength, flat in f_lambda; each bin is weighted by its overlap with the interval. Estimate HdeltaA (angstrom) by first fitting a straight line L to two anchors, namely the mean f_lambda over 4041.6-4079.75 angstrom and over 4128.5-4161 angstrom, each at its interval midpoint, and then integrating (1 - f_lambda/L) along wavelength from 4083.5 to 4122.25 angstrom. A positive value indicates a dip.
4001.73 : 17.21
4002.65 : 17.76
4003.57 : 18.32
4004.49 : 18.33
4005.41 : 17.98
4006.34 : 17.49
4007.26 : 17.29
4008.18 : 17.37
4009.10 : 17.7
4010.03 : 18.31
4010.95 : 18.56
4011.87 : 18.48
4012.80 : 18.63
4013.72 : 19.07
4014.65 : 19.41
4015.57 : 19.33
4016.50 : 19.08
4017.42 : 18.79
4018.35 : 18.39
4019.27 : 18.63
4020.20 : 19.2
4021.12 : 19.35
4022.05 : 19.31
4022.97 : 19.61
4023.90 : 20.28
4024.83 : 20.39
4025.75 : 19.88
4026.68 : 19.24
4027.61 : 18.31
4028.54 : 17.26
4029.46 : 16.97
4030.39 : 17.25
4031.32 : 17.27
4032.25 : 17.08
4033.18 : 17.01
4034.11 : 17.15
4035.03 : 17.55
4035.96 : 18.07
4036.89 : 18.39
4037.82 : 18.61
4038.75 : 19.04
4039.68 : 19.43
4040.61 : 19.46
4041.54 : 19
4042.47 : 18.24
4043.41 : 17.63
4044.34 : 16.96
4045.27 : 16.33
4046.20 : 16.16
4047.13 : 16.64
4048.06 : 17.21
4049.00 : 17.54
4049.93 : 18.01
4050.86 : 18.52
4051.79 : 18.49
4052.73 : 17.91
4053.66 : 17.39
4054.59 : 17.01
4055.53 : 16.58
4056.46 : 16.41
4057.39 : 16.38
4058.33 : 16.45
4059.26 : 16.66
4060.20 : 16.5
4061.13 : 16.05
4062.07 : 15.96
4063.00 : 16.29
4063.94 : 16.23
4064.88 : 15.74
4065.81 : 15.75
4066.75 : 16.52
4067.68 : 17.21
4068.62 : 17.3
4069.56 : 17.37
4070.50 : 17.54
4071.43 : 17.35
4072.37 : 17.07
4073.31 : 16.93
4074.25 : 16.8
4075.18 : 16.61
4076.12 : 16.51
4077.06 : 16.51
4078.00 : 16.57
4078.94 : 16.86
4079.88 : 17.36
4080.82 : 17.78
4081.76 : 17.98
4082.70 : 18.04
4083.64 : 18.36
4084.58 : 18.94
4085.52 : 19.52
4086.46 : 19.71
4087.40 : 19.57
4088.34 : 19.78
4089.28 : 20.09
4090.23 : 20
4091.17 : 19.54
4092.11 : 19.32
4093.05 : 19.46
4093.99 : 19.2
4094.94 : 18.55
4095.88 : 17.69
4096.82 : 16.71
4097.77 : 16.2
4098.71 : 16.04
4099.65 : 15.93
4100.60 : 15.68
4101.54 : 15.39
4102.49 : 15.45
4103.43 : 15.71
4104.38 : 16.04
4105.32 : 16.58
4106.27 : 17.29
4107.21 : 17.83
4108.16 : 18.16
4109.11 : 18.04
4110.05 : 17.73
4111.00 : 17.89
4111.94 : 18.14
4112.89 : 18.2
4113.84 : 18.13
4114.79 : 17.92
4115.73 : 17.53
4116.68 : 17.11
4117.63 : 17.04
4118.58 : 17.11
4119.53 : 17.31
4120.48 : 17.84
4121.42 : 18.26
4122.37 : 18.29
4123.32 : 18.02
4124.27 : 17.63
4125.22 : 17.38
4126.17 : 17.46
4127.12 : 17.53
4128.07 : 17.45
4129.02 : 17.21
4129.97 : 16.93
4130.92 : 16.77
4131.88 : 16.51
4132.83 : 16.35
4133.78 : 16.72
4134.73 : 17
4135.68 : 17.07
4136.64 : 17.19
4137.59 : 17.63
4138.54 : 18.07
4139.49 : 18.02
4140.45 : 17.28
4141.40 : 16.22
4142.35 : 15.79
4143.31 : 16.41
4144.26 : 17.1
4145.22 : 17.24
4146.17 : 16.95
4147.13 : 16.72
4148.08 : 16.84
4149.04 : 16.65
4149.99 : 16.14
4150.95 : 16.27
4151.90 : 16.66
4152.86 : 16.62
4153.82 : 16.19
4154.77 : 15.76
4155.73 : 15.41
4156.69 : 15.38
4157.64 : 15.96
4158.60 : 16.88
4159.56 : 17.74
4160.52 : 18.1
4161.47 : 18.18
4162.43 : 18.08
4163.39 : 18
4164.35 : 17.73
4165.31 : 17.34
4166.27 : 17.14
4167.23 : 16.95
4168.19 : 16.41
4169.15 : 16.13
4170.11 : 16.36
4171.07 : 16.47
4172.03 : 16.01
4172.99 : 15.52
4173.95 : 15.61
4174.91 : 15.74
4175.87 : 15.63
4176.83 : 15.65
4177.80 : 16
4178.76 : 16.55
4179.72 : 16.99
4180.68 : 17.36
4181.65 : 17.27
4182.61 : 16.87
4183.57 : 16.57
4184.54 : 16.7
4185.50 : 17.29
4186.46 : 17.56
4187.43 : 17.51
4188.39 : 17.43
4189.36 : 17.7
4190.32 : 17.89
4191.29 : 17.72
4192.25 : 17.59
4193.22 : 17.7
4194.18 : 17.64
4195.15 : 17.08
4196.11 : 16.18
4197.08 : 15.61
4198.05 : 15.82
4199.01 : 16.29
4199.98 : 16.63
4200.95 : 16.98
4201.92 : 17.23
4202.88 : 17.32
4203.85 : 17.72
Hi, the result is -2.26 angstrom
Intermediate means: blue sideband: 16.9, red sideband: 16.8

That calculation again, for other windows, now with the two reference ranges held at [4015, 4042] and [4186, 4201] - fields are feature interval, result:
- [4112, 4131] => 0.17 angstrom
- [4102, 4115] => 0.37 angstrom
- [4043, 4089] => 2.51 angstrom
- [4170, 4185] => 0.78 angstrom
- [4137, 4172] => 1.19 angstrom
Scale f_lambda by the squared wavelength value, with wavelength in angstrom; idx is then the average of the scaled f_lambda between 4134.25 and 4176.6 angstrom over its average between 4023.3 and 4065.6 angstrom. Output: 1.01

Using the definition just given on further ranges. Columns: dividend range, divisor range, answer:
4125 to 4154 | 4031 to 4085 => 1.02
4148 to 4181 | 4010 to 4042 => 0.95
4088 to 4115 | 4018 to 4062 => 1.02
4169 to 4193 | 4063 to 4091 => 1.00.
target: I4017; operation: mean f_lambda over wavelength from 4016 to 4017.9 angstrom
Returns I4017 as 18.9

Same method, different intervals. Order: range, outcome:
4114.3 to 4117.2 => 17.5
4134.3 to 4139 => 17.4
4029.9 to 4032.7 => 17.2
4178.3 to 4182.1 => 17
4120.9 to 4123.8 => 18.2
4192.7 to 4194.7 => 17.6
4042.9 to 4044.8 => 17.2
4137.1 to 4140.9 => 17.8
